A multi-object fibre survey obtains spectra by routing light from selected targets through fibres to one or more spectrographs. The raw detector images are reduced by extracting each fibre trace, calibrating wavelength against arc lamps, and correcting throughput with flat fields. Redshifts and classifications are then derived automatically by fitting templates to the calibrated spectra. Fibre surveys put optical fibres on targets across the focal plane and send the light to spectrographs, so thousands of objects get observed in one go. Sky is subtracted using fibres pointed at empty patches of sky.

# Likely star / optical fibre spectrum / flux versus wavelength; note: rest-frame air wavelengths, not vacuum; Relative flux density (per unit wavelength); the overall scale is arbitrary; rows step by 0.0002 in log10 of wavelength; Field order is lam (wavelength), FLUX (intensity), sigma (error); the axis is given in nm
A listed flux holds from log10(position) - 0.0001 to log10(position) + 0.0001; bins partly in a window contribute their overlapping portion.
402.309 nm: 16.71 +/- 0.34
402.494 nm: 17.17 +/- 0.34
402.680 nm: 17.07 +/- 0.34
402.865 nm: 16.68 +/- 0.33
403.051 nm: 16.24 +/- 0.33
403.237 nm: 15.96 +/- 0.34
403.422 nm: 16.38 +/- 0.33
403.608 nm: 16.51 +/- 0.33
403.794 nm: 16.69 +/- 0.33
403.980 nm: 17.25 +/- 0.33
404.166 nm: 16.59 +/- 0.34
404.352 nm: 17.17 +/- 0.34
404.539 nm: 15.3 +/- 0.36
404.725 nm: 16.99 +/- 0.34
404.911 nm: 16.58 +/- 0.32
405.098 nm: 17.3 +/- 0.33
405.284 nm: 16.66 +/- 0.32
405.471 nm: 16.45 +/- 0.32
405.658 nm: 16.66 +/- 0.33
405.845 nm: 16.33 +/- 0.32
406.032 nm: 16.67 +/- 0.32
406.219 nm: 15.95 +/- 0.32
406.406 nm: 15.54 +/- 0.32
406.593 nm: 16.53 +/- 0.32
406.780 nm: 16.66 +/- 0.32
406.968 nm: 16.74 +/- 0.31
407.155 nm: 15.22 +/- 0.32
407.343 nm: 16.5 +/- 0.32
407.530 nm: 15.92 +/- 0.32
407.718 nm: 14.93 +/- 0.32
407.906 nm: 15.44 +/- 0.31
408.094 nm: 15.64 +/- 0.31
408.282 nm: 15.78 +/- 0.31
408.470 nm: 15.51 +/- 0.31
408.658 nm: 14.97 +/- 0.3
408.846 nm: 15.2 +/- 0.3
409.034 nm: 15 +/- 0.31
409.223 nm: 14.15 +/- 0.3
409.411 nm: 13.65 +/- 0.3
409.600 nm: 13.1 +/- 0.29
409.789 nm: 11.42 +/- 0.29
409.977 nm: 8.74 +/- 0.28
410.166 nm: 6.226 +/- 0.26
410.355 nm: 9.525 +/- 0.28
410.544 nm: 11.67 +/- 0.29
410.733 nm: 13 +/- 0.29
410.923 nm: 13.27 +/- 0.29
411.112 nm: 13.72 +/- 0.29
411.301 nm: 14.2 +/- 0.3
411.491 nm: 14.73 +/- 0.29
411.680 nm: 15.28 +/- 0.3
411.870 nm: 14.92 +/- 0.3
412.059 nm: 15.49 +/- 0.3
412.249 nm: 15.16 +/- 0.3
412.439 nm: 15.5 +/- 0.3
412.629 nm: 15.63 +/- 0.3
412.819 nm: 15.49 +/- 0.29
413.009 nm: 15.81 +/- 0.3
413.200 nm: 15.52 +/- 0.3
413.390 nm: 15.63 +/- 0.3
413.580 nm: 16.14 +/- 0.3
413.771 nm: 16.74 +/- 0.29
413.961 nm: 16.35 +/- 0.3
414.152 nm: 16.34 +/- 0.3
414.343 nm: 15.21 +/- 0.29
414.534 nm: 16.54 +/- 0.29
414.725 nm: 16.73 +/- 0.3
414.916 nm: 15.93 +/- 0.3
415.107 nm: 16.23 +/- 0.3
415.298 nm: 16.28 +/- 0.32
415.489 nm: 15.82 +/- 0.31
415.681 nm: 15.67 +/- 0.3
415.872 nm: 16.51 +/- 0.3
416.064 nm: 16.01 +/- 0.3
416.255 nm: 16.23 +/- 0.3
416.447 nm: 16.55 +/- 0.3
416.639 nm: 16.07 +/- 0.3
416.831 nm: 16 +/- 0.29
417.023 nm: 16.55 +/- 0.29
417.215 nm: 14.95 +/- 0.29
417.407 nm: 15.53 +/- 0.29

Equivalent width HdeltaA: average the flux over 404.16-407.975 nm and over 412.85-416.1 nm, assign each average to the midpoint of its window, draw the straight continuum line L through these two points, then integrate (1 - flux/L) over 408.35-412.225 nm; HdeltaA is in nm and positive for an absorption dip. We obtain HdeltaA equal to 0.704 nm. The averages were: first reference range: 16.3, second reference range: 16.1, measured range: 13.2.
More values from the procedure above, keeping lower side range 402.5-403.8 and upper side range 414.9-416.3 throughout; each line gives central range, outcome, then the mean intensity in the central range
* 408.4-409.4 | 0.091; 14.9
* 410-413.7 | 0.514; 14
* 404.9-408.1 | 0.040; 16.2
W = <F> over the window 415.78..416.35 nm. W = 16.3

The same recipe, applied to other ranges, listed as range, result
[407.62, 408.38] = 15.4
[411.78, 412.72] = 15.3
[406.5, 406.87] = 16.6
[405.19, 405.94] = 16.5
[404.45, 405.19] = 16.6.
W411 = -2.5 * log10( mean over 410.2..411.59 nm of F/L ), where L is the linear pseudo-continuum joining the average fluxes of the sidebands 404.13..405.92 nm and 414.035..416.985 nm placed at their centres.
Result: 0.28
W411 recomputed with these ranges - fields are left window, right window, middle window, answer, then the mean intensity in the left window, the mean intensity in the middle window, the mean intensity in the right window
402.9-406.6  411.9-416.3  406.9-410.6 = 0.18 mag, 16.5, 13.8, 15.9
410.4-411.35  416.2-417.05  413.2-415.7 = -0.08 mag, 12.9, 16.1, 16.3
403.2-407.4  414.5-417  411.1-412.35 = 0.10 mag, 16.5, 14.9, 16.2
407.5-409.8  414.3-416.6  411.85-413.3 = 0.01 mag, 14.7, 15.5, 16.2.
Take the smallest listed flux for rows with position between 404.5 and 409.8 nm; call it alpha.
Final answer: 11.42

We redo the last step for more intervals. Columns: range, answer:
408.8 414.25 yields 6.226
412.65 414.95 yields 15.21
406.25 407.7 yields 15.22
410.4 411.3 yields 11.67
